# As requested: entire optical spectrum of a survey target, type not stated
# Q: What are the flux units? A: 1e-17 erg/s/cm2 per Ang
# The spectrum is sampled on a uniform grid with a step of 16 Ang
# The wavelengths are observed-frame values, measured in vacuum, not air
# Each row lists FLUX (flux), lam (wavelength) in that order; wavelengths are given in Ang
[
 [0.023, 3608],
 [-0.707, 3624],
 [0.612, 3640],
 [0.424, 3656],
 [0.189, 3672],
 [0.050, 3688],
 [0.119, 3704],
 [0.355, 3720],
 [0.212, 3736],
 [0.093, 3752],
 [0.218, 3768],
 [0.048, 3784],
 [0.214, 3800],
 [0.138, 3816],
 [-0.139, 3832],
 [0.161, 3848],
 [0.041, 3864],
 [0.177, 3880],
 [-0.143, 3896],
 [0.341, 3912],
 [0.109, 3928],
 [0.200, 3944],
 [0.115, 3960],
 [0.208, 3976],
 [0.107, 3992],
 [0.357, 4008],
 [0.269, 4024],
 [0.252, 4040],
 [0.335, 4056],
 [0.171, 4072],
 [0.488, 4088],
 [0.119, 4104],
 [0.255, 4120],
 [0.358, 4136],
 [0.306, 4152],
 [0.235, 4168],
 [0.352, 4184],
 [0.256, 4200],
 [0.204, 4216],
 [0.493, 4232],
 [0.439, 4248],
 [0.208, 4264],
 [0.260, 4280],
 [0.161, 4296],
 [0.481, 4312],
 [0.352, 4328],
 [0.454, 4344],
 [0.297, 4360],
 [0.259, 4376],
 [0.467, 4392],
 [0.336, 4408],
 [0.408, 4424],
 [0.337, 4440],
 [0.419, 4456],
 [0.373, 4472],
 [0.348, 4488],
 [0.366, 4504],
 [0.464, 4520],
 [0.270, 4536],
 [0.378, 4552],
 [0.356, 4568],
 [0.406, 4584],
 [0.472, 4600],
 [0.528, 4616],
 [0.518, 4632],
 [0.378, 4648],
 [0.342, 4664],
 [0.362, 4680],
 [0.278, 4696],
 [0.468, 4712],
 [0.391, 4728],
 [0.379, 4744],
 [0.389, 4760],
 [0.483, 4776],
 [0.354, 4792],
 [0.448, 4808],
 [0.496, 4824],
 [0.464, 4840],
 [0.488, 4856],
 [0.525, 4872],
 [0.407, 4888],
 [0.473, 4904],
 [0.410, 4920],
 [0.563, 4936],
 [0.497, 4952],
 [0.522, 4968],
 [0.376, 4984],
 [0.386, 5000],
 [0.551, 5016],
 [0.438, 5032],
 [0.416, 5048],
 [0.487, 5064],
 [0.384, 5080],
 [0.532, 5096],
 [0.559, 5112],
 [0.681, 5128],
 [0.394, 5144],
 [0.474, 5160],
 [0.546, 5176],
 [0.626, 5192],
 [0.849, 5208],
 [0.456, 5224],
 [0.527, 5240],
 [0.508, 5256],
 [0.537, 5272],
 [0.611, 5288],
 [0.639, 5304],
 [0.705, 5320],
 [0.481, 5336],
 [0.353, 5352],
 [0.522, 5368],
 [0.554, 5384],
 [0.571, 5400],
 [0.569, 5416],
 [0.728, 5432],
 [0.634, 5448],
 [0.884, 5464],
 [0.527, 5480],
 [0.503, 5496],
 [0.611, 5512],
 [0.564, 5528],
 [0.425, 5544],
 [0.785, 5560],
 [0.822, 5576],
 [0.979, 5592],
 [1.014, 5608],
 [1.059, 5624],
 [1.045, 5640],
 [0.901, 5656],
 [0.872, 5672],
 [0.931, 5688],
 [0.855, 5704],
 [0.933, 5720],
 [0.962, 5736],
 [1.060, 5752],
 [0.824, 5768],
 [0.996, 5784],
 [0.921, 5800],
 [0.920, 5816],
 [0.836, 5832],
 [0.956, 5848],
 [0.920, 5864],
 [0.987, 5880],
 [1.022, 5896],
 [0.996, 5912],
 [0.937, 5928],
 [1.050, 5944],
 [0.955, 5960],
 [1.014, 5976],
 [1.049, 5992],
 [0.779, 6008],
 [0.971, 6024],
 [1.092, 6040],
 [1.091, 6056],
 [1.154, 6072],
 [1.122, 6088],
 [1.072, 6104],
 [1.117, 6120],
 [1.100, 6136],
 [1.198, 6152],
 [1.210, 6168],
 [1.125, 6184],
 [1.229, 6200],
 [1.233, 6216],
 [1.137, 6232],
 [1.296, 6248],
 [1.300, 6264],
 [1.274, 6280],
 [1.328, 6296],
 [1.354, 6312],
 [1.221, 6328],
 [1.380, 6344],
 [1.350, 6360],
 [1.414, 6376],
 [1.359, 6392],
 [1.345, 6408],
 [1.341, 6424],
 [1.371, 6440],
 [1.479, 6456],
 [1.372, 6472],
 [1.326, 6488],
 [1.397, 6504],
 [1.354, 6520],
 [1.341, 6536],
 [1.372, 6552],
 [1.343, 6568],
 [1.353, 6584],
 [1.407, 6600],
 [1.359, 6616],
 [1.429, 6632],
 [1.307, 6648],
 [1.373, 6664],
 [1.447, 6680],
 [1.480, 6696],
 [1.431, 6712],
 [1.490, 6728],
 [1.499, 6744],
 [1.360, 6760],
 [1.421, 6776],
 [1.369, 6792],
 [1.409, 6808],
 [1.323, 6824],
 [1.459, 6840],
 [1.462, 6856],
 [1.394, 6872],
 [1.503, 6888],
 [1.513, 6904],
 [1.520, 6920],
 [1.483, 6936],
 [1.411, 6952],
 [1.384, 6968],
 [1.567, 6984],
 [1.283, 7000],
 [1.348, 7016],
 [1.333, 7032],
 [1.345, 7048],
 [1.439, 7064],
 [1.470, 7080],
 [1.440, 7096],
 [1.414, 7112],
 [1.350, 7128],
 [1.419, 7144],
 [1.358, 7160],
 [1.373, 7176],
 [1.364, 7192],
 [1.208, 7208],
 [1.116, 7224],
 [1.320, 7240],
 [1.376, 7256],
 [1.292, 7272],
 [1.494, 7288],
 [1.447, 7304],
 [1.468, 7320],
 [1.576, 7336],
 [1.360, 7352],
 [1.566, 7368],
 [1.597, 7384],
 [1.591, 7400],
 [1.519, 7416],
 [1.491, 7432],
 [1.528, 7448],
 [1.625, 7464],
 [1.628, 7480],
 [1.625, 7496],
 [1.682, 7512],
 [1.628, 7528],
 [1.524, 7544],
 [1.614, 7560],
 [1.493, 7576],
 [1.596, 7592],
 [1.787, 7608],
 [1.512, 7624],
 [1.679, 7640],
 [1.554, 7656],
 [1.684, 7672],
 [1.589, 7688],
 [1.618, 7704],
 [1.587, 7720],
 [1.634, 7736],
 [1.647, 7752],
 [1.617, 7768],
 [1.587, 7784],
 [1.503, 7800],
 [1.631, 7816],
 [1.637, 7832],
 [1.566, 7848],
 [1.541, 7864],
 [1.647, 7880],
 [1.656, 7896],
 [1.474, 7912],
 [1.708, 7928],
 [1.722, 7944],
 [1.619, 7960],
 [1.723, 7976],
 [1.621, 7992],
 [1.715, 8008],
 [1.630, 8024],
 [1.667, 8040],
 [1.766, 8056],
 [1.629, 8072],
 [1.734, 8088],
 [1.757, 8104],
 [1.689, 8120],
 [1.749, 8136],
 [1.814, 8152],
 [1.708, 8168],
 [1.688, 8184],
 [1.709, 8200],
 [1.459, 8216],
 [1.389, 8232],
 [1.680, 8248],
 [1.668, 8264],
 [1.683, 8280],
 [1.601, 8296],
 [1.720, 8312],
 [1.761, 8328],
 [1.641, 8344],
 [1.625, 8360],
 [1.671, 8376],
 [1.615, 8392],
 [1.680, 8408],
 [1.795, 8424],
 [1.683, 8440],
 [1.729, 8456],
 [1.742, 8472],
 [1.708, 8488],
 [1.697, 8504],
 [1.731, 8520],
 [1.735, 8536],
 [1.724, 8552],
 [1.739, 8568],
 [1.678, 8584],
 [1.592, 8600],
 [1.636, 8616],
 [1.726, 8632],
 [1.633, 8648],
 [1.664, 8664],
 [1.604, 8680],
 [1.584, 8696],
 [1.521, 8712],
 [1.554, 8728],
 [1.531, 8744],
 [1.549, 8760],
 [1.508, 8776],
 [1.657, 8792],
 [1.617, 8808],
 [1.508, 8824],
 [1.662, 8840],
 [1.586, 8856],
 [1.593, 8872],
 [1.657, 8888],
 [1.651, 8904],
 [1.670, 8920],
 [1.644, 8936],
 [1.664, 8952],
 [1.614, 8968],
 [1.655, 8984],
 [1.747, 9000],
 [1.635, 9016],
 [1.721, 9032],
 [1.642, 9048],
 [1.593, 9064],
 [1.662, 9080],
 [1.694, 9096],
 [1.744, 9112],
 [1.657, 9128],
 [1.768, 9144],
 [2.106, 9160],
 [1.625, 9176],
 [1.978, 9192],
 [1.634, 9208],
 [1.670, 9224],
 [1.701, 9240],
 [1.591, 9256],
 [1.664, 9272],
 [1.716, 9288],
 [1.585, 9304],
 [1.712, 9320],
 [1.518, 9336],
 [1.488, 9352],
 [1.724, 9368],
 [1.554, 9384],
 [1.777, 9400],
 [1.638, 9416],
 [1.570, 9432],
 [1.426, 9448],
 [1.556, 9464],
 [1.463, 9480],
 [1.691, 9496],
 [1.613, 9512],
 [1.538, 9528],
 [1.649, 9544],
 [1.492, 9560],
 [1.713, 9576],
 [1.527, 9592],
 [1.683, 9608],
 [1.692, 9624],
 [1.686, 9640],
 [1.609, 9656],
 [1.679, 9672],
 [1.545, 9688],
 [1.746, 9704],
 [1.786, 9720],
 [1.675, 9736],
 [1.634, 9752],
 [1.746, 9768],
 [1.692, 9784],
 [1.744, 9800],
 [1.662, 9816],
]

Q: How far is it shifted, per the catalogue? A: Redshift 0.396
